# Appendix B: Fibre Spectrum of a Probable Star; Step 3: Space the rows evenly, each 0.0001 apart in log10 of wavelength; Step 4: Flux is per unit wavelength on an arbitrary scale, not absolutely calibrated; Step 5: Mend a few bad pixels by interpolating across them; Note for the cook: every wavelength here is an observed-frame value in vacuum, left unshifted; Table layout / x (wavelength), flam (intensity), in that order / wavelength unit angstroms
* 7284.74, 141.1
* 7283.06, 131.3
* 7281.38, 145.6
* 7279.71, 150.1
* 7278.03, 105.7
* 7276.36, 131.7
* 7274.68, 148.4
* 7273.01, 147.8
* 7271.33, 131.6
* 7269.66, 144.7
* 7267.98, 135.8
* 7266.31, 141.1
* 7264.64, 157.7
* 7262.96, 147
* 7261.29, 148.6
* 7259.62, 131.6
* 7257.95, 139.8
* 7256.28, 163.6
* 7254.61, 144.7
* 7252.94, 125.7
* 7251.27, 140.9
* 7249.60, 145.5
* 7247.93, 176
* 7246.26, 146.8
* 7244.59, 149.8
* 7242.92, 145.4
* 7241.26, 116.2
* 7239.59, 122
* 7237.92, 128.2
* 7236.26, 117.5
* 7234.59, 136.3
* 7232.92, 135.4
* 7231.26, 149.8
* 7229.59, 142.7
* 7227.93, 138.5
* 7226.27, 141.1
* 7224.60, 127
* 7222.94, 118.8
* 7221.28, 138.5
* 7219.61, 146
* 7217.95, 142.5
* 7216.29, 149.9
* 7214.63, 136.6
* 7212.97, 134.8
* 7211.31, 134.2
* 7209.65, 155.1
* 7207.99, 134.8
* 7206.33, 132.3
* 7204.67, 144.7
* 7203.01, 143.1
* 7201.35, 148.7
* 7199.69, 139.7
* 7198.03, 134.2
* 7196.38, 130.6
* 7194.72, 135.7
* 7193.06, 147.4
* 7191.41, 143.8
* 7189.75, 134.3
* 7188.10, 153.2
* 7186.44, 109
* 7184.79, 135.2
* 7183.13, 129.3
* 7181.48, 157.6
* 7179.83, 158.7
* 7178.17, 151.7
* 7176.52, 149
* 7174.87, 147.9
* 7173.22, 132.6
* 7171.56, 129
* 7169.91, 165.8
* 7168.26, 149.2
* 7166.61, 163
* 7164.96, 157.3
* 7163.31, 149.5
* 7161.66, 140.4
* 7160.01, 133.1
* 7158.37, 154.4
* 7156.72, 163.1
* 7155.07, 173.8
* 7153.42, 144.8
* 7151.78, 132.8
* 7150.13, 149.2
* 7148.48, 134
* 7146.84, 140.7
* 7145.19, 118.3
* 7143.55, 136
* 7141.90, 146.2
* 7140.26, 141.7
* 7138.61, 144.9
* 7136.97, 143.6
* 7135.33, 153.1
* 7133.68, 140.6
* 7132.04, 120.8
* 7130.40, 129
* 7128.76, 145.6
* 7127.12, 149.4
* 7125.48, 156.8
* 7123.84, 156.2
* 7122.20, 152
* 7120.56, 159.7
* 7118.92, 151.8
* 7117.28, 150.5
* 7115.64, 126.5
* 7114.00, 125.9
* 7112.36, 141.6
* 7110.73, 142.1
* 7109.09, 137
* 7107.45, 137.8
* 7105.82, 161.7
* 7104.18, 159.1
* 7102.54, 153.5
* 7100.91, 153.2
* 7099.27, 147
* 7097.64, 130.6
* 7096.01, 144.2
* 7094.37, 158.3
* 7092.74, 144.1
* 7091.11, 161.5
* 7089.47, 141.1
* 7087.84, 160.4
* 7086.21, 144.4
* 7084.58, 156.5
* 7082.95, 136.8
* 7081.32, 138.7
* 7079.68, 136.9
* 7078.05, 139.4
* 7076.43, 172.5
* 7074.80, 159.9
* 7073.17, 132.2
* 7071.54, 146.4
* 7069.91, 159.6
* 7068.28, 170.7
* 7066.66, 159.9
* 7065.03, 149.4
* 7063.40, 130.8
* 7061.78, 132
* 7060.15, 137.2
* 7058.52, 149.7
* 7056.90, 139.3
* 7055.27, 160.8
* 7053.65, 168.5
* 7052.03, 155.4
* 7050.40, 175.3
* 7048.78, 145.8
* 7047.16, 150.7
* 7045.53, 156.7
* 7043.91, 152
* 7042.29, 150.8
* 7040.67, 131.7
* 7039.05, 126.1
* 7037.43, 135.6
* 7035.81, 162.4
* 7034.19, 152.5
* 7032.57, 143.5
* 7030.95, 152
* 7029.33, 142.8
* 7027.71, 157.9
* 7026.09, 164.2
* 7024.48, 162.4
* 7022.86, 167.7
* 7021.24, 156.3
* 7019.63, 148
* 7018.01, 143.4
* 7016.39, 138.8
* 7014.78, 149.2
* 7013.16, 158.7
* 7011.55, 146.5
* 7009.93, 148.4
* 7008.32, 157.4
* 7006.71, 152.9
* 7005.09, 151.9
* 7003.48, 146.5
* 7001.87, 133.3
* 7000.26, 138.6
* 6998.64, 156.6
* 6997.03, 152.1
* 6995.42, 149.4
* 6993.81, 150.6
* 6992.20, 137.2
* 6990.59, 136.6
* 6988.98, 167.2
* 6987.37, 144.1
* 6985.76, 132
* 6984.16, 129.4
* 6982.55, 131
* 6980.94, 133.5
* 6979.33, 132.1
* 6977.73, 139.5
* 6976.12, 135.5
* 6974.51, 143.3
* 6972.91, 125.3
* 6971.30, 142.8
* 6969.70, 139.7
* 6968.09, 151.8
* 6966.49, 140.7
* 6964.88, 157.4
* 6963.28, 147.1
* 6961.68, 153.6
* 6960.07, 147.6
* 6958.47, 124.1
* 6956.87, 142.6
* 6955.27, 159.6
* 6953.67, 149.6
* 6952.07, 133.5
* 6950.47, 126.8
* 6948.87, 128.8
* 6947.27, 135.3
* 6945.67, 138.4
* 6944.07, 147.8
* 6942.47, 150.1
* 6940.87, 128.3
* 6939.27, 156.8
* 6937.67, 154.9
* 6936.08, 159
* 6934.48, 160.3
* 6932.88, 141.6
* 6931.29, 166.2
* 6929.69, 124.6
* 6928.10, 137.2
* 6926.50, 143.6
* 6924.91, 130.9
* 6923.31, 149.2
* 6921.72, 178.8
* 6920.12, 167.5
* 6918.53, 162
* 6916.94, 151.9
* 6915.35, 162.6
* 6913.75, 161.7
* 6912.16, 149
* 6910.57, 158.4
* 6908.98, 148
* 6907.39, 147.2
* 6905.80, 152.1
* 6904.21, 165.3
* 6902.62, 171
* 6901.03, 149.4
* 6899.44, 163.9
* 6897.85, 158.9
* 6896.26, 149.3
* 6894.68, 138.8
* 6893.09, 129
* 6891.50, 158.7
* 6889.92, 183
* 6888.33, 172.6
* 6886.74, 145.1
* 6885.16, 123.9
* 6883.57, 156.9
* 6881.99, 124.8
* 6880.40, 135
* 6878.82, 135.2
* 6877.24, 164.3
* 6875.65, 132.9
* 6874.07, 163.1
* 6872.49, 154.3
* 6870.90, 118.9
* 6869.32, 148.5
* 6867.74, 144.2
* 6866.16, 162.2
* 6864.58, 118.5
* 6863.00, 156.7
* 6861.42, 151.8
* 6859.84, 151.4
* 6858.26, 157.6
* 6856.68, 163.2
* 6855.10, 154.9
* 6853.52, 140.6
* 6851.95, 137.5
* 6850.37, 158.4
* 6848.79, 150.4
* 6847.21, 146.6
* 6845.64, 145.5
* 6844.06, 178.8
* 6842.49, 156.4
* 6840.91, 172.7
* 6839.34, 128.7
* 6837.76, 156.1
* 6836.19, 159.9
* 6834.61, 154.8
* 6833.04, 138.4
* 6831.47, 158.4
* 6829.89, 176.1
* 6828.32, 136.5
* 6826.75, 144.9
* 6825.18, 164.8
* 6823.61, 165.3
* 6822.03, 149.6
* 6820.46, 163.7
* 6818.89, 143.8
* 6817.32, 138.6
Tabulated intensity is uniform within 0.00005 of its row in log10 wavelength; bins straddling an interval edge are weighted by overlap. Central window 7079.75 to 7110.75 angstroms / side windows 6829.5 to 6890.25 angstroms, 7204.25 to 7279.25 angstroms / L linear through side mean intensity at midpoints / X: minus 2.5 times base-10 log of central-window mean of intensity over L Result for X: -0.03 mag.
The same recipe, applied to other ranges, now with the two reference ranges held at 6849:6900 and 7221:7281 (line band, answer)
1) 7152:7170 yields -0.08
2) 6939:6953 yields 0.07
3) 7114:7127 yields -0.05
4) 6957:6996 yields 0.04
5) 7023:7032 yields -0.08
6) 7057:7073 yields -0.03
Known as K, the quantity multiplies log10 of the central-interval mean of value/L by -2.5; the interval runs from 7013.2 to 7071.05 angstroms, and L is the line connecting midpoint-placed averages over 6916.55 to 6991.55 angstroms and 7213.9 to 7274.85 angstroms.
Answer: -0.06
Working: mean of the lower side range 144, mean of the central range 151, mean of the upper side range 140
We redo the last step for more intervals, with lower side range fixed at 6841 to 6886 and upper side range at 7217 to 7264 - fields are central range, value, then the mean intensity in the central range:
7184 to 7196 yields 0.03 mag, 137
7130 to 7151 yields 0.03 mag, 138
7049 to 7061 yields -0.08 mag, 155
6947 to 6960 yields 0.06 mag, 138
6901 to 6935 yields -0.05 mag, 154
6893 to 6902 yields -0.02 mag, 150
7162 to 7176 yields -0.06 mag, 149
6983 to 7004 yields 0.01 mag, 144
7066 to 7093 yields -0.06 mag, 151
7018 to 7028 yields -0.10 mag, 158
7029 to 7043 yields 0.00 mag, 144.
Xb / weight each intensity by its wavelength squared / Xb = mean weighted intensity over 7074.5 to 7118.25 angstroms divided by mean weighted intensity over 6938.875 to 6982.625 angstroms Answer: 1.08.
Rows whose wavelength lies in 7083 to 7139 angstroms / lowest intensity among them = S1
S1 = 120.8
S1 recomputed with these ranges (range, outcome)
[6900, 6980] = 124.1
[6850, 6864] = 137.5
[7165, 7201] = 109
